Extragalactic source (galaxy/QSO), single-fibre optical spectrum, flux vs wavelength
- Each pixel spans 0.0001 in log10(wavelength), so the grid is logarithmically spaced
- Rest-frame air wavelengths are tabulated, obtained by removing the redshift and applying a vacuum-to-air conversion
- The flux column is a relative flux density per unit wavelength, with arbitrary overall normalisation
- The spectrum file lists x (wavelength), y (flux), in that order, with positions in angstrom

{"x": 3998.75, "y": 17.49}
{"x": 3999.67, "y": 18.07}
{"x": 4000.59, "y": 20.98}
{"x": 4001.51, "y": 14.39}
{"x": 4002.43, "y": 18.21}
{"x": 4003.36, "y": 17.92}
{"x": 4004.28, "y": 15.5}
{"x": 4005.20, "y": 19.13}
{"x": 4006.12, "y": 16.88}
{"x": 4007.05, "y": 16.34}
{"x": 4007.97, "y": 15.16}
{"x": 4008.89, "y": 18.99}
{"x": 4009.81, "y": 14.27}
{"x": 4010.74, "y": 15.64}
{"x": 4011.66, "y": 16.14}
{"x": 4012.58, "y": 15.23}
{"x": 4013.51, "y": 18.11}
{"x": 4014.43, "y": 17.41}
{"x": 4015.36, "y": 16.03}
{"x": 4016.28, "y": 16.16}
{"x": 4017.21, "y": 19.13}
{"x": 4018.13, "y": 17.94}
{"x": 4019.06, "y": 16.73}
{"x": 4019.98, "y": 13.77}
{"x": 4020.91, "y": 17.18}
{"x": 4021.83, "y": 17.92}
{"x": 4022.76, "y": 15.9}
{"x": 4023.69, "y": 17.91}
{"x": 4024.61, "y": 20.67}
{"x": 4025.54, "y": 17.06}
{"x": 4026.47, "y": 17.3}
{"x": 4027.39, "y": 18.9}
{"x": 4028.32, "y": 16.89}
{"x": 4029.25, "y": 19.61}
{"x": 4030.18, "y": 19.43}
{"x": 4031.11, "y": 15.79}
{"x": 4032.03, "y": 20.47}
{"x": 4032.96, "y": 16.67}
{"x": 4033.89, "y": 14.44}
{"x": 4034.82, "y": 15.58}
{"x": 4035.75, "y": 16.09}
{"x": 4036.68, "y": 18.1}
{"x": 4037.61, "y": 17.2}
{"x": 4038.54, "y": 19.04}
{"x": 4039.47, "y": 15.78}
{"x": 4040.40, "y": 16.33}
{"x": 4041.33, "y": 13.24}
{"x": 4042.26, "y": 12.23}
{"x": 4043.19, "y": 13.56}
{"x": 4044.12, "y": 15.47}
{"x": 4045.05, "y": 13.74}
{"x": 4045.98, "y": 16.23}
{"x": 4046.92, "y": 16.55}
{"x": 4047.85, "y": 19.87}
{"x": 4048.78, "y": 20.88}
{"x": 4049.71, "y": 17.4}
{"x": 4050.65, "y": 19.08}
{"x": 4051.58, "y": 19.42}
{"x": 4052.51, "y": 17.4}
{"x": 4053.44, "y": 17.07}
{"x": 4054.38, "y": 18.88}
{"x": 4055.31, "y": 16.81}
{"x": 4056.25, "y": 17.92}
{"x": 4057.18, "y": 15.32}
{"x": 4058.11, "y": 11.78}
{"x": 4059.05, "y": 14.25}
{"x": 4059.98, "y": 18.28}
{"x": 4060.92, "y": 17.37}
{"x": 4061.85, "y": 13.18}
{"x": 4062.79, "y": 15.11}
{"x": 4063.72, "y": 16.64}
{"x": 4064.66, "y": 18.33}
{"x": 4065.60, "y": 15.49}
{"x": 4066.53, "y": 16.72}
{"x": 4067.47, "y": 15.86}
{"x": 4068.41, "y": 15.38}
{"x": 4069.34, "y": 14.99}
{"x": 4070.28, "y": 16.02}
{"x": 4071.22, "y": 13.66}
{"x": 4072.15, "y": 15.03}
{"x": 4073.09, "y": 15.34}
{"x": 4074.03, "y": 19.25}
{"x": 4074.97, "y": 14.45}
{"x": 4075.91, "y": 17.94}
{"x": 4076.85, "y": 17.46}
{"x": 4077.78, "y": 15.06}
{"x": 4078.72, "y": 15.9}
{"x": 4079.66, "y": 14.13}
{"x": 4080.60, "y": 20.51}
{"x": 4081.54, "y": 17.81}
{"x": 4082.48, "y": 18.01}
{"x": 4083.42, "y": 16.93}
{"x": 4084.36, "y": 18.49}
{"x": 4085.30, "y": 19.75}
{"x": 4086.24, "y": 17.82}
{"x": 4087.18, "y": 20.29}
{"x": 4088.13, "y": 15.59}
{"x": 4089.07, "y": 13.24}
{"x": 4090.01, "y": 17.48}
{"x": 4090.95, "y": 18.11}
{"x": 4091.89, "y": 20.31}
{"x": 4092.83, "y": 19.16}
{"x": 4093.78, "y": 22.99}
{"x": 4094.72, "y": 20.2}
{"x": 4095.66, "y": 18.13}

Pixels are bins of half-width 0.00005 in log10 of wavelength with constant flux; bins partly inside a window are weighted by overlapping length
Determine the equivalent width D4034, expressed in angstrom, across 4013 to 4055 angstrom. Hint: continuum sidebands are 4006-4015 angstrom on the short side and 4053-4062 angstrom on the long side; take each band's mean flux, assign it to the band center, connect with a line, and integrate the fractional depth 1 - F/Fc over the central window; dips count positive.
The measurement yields -2.16 angstrom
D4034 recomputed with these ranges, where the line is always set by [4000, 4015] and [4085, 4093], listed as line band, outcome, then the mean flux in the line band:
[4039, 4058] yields 0.9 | 16.6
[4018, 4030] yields -0.3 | 17.5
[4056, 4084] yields 2.4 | 16.1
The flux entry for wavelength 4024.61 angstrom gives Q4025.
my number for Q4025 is 20.67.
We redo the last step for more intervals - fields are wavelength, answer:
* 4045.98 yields 16.23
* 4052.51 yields 17.4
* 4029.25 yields 19.61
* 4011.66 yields 16.14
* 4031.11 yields 15.79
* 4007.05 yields 16.34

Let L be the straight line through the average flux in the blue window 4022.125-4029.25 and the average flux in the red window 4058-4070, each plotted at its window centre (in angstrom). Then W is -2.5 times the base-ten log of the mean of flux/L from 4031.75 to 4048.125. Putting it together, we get 0.07 mag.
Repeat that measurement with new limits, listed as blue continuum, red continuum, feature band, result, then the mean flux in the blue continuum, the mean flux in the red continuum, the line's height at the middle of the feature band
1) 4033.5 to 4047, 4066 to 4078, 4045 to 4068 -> -0.07 mag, 15.5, 16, 15.8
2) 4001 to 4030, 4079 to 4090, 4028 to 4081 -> 0.05 mag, 17.1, 17.5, 17.3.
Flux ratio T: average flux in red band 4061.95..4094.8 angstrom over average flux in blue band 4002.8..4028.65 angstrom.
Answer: 1.0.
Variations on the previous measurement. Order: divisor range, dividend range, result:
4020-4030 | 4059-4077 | 0.90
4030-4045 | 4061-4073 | 0.97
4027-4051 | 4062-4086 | 0.98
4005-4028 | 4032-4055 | 0.99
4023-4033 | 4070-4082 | 0.90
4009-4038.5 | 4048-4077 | 0.97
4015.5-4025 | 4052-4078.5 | 0.93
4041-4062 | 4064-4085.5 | 1.01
